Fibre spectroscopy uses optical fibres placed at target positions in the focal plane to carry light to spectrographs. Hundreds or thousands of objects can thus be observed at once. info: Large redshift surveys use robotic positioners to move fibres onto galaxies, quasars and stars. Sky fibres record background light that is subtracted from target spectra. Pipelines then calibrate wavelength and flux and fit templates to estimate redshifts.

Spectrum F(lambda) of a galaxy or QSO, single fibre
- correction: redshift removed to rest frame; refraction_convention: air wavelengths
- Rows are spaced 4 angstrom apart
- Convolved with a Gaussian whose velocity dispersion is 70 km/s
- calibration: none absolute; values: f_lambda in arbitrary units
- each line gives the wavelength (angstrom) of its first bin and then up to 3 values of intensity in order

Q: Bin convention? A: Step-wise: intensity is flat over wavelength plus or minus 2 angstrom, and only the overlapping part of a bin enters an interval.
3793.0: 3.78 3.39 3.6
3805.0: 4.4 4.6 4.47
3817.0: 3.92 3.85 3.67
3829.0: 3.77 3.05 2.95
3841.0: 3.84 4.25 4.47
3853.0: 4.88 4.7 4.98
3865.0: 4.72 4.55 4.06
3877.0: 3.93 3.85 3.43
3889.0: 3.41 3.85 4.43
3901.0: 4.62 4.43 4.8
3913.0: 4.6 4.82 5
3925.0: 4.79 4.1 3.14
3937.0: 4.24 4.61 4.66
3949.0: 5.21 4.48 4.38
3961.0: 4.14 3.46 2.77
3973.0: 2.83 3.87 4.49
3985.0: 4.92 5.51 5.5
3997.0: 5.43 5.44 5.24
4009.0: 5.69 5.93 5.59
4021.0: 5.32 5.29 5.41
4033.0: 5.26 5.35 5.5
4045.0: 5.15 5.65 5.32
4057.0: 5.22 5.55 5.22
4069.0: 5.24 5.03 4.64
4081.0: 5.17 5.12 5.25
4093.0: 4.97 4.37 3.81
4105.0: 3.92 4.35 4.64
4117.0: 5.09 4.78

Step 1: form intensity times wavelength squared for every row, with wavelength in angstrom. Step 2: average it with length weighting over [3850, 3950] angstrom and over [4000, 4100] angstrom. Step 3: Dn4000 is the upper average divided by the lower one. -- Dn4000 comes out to 1.29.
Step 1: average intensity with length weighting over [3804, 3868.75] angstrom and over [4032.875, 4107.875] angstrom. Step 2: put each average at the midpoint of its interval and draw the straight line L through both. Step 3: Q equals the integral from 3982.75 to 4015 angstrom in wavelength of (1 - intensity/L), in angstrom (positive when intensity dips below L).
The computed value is -4.6 angstrom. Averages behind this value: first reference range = 4.16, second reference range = 5.03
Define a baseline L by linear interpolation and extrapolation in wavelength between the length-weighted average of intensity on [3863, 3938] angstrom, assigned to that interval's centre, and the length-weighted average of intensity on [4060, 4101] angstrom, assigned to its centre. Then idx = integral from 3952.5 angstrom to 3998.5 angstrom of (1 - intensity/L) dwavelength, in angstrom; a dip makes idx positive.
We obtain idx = 2.67 angstrom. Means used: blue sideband 4.25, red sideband 4.98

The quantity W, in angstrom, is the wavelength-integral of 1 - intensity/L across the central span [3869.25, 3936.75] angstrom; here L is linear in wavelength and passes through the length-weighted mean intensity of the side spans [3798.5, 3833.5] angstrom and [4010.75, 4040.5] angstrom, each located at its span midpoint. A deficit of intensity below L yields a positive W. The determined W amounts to 5.4 angstrom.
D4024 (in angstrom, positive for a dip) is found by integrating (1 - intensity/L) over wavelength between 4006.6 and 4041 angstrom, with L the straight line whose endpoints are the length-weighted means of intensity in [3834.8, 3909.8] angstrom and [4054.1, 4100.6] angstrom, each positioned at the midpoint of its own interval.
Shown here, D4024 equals -4.7 angstrom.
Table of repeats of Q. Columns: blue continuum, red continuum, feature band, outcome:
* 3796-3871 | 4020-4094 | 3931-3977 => 7.15 angstrom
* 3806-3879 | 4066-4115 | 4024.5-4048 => -3.82 angstrom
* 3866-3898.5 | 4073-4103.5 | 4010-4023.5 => -3.38 angstrom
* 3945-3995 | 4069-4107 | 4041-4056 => -2.59 angstrom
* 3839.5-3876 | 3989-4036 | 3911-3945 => 3.45 angstrom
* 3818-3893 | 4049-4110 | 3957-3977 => 4.46 angstrom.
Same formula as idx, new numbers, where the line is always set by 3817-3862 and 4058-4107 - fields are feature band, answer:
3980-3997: -2.41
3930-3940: 1.21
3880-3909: 0.99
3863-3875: -0.96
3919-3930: -0.94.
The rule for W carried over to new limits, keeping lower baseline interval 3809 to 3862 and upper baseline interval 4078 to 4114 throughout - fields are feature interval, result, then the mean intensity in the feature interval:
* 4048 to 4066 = -3.37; 5.39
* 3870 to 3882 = 0.42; 4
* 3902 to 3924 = -2.58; 4.73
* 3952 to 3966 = 0.62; 4.14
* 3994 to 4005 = -2.47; 5.41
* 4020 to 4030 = -1.93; 5.33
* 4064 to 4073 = -1.23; 5.19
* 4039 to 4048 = -1.70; 5.36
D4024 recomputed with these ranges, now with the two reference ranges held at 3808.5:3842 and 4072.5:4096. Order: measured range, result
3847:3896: -3.3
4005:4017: -2.7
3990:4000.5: -2.0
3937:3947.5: -0.7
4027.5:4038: -1.3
